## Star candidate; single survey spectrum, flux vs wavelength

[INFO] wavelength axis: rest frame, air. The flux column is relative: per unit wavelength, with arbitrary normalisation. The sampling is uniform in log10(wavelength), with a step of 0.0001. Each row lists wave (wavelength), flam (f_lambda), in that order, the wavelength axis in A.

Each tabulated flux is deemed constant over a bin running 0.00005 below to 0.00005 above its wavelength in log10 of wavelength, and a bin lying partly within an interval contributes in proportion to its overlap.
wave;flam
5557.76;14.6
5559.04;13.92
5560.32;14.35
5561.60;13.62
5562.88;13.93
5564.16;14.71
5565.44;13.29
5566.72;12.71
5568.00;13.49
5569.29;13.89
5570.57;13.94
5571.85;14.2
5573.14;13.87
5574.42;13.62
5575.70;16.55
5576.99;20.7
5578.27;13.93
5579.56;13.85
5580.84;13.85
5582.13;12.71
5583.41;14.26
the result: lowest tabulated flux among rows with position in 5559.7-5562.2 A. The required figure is 13.62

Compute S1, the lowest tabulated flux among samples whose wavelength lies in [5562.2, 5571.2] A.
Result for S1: 12.71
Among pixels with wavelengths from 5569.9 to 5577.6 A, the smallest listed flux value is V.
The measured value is 13.62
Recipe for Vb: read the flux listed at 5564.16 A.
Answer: 14.71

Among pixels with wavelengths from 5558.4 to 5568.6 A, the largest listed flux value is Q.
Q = 14.71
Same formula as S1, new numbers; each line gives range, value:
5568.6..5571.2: 13.89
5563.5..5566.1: 13.29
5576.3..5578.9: 13.93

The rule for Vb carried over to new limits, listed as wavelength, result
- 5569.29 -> 13.89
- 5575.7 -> 16.55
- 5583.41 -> 14.26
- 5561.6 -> 13.62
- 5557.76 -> 14.6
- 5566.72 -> 12.71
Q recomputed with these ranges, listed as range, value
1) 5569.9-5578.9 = 20.7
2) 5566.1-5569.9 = 13.89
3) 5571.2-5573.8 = 14.2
